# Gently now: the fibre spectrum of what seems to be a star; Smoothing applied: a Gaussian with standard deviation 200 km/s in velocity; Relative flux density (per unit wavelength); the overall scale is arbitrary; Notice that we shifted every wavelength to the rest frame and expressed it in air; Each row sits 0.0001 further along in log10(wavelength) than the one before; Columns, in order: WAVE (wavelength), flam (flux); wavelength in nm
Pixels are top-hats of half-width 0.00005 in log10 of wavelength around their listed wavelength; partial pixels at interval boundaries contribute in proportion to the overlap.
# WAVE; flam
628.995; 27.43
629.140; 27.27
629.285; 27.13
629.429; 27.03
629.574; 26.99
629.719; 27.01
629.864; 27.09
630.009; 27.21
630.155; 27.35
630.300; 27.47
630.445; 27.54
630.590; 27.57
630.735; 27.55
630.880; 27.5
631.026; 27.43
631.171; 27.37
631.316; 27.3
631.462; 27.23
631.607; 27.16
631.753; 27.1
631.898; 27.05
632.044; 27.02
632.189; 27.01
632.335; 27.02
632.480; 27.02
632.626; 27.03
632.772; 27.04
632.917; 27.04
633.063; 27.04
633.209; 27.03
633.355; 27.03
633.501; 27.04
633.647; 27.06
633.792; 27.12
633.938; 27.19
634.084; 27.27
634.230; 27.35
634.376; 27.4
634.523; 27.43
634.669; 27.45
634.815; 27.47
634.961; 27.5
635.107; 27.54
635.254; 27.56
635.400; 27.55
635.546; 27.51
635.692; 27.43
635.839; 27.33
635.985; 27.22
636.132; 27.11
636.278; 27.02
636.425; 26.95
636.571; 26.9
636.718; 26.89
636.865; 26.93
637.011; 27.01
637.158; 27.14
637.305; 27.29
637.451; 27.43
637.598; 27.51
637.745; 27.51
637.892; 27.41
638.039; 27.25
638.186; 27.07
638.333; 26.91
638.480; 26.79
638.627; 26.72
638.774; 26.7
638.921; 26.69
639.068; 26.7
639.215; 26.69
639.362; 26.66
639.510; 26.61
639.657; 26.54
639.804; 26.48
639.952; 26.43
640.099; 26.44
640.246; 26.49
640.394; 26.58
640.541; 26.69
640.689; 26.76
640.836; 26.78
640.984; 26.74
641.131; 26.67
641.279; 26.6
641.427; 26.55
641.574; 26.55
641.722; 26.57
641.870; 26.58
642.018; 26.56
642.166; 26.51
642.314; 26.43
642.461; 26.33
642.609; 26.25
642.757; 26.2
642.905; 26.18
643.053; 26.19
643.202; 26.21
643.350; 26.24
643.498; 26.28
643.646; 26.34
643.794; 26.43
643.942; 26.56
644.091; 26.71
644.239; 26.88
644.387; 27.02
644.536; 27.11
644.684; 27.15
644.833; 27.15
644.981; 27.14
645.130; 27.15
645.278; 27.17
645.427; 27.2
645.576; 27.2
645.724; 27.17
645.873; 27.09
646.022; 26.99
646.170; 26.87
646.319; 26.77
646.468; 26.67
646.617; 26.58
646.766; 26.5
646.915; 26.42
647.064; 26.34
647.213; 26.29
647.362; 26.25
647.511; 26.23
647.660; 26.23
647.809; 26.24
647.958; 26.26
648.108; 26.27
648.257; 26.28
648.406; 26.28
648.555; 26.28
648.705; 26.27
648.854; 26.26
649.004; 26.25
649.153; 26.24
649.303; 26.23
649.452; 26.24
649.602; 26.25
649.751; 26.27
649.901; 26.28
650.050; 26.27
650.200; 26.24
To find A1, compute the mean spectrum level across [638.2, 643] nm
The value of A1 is 26.6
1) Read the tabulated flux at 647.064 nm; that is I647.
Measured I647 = 26.34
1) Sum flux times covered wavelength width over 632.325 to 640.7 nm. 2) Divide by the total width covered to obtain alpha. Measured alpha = 27.1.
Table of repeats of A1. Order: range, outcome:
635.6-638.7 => 27.1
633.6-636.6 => 27.3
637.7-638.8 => 27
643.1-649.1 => 26.6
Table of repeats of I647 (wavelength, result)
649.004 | 26.25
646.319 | 26.77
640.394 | 26.58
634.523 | 27.43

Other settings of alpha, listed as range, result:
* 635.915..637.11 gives 27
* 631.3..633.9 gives 27.1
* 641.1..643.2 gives 26.4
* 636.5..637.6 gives 27.1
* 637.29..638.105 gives 27.4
